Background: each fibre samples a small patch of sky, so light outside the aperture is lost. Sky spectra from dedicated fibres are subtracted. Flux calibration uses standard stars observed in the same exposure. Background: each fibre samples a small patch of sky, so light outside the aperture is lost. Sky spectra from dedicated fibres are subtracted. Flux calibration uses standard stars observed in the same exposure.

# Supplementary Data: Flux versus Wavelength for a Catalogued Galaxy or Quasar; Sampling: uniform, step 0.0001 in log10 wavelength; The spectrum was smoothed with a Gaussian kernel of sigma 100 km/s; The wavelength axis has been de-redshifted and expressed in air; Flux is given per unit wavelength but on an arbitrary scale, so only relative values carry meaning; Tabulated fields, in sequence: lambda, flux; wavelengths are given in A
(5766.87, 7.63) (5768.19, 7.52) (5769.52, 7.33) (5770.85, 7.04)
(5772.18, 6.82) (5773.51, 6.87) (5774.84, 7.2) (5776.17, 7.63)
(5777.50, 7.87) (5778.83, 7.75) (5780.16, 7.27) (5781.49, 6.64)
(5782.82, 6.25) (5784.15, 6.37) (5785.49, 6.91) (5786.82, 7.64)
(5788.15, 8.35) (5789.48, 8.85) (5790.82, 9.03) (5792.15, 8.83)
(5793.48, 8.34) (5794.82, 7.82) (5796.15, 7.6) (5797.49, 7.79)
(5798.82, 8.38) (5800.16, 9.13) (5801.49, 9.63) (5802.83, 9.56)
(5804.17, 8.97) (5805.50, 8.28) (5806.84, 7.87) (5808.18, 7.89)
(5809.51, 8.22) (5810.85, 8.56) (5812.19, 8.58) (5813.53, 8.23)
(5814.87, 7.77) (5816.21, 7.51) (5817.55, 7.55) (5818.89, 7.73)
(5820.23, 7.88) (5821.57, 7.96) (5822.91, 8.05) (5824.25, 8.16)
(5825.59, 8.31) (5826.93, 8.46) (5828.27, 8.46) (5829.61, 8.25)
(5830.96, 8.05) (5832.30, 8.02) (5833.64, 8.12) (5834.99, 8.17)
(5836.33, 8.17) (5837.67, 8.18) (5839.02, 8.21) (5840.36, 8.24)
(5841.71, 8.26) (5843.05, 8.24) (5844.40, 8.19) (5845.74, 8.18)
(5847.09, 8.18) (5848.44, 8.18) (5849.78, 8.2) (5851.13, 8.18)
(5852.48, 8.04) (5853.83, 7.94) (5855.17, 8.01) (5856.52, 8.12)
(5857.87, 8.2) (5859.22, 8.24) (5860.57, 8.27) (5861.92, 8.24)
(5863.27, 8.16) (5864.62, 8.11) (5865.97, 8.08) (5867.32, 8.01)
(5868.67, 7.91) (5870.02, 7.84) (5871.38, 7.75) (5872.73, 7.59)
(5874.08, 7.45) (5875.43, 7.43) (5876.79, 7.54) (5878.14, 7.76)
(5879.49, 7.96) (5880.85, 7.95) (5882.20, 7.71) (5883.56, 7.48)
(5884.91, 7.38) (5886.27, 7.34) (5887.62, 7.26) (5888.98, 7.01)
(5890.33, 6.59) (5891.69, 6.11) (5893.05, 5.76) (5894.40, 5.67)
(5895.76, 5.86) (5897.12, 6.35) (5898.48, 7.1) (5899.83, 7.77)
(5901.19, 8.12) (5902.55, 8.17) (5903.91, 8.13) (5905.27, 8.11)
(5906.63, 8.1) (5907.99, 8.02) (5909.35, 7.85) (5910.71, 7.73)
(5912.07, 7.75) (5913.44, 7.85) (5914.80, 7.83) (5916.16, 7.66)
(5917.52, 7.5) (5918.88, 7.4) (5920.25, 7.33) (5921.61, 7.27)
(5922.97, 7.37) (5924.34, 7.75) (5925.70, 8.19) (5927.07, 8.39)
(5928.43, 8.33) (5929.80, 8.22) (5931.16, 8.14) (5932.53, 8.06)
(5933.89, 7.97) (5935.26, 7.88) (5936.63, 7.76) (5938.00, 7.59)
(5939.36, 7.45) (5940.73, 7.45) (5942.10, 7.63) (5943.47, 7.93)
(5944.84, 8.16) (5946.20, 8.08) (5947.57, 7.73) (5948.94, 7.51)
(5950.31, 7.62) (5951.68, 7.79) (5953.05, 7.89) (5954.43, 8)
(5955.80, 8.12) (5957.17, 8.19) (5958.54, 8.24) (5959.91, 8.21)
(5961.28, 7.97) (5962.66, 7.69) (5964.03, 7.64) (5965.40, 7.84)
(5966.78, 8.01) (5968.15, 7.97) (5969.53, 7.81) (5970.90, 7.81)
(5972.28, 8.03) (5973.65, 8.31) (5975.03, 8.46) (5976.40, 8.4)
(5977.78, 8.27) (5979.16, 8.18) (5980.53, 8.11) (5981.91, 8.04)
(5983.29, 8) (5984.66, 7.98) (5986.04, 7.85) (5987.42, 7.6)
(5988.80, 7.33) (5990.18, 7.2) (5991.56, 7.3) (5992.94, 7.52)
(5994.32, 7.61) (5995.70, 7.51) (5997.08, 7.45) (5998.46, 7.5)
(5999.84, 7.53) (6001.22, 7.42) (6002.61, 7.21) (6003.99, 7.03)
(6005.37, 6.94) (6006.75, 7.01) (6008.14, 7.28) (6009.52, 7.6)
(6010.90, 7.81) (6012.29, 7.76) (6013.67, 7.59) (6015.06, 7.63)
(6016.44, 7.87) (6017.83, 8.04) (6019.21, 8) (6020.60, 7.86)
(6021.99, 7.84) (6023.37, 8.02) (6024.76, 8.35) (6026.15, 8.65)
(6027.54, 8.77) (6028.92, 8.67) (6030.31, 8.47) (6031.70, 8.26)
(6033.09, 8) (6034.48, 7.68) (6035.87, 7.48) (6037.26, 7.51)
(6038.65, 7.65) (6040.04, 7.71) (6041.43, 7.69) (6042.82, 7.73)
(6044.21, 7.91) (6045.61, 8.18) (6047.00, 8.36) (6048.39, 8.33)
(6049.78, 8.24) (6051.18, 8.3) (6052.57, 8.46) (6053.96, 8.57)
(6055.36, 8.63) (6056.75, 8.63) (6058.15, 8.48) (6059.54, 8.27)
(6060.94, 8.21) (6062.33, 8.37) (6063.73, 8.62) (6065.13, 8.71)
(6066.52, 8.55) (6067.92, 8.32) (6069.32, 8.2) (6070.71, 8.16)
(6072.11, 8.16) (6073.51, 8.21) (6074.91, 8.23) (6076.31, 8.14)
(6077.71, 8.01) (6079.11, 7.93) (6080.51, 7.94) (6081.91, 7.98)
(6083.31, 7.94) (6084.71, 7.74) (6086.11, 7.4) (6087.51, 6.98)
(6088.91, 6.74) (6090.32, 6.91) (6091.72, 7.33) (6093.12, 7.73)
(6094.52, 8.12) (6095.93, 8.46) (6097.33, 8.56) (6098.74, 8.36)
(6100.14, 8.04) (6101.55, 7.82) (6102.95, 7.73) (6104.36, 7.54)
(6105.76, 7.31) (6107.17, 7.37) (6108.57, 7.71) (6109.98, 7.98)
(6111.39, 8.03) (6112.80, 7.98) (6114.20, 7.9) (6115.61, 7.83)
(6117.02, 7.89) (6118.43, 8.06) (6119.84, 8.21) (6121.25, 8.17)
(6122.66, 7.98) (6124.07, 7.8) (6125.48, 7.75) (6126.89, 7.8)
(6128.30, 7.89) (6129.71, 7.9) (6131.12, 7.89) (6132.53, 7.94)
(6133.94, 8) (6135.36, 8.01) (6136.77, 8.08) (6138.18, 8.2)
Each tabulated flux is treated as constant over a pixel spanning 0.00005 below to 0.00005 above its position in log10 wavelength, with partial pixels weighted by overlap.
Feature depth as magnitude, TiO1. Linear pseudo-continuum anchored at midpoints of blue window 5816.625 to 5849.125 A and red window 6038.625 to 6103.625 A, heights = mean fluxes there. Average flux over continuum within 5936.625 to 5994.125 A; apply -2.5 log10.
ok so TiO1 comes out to 0.03 mag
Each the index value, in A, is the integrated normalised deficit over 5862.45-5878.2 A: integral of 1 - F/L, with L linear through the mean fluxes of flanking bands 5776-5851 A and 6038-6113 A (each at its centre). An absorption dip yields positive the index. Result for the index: 0.5 A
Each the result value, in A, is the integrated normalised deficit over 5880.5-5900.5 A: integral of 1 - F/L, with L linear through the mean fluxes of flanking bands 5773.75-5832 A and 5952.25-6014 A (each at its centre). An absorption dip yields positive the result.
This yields 2.60 A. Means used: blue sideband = 8.03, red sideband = 7.76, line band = 6.87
